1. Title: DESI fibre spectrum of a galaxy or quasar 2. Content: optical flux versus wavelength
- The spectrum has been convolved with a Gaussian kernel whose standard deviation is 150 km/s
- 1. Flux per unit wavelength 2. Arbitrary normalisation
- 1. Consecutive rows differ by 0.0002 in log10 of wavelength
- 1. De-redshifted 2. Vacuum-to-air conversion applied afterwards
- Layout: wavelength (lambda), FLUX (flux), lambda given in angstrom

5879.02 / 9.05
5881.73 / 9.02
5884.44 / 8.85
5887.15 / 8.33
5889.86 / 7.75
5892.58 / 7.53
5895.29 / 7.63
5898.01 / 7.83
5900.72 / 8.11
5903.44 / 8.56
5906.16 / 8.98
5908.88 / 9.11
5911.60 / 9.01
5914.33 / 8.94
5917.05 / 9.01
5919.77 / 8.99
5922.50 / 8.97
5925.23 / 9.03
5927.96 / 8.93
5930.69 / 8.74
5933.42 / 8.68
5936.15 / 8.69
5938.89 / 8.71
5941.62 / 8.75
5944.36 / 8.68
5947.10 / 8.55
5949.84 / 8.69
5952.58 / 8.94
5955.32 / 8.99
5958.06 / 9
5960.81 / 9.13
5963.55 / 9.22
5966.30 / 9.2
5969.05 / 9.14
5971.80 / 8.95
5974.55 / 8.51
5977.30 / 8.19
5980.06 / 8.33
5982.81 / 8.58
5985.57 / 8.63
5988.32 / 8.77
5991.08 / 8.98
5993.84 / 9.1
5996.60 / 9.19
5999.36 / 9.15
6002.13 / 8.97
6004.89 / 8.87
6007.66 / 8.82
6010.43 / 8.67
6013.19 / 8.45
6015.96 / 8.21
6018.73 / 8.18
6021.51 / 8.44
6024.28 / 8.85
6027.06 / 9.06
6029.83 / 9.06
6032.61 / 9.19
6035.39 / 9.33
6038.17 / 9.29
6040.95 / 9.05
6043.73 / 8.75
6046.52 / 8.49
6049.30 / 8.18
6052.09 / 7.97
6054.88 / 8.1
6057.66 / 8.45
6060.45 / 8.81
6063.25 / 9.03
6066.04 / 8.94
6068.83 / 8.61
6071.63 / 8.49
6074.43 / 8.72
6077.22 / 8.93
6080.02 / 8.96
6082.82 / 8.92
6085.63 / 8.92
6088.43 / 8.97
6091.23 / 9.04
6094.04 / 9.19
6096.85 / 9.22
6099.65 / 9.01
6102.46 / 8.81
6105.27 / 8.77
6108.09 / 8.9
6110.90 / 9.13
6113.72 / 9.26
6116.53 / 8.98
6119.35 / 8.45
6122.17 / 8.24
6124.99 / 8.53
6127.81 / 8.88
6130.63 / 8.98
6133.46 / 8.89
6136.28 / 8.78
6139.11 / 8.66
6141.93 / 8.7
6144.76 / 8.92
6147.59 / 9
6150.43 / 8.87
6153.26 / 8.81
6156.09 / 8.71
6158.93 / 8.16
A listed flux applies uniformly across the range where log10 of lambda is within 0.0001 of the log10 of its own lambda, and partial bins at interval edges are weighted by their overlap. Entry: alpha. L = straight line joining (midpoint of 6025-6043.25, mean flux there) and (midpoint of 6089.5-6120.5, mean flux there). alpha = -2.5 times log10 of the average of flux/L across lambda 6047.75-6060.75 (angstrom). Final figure 0.10 mag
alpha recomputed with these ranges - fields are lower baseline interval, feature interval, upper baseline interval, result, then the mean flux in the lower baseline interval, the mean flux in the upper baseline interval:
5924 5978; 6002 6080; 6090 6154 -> 0.018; 8.84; 8.87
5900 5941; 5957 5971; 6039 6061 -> -0.050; 8.84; 8.49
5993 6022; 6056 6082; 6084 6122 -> 0.012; 8.73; 8.95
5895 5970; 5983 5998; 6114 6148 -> -0.014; 8.81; 8.76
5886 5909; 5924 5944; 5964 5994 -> -0.045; 8.15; 8.76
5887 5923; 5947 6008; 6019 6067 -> -0.031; 8.48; 8.75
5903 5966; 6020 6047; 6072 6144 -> -0.010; 8.89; 8.87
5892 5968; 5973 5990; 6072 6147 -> 0.034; 8.75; 8.87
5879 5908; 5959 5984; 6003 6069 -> -0.036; 8.31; 8.7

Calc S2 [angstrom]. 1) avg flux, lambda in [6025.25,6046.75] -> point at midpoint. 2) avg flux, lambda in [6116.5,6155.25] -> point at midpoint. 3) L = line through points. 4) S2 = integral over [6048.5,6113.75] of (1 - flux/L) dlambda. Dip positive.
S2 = 0.8 angstrom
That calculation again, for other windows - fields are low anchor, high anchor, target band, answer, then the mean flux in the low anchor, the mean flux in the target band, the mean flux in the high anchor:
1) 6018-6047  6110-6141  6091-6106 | -0.32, 8.91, 9.02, 8.79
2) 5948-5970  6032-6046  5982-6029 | 1.51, 9.03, 8.77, 9.08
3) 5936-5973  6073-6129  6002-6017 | 0.43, 8.91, 8.65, 8.89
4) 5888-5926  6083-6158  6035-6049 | -0.25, 8.52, 8.9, 8.87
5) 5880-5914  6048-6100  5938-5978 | -1.51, 8.41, 8.86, 8.76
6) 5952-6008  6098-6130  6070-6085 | 0.06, 8.89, 8.8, 8.82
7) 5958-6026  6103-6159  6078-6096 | -0.44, 8.78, 9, 8.8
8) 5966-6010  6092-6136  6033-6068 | 0.55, 8.82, 8.71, 8.88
